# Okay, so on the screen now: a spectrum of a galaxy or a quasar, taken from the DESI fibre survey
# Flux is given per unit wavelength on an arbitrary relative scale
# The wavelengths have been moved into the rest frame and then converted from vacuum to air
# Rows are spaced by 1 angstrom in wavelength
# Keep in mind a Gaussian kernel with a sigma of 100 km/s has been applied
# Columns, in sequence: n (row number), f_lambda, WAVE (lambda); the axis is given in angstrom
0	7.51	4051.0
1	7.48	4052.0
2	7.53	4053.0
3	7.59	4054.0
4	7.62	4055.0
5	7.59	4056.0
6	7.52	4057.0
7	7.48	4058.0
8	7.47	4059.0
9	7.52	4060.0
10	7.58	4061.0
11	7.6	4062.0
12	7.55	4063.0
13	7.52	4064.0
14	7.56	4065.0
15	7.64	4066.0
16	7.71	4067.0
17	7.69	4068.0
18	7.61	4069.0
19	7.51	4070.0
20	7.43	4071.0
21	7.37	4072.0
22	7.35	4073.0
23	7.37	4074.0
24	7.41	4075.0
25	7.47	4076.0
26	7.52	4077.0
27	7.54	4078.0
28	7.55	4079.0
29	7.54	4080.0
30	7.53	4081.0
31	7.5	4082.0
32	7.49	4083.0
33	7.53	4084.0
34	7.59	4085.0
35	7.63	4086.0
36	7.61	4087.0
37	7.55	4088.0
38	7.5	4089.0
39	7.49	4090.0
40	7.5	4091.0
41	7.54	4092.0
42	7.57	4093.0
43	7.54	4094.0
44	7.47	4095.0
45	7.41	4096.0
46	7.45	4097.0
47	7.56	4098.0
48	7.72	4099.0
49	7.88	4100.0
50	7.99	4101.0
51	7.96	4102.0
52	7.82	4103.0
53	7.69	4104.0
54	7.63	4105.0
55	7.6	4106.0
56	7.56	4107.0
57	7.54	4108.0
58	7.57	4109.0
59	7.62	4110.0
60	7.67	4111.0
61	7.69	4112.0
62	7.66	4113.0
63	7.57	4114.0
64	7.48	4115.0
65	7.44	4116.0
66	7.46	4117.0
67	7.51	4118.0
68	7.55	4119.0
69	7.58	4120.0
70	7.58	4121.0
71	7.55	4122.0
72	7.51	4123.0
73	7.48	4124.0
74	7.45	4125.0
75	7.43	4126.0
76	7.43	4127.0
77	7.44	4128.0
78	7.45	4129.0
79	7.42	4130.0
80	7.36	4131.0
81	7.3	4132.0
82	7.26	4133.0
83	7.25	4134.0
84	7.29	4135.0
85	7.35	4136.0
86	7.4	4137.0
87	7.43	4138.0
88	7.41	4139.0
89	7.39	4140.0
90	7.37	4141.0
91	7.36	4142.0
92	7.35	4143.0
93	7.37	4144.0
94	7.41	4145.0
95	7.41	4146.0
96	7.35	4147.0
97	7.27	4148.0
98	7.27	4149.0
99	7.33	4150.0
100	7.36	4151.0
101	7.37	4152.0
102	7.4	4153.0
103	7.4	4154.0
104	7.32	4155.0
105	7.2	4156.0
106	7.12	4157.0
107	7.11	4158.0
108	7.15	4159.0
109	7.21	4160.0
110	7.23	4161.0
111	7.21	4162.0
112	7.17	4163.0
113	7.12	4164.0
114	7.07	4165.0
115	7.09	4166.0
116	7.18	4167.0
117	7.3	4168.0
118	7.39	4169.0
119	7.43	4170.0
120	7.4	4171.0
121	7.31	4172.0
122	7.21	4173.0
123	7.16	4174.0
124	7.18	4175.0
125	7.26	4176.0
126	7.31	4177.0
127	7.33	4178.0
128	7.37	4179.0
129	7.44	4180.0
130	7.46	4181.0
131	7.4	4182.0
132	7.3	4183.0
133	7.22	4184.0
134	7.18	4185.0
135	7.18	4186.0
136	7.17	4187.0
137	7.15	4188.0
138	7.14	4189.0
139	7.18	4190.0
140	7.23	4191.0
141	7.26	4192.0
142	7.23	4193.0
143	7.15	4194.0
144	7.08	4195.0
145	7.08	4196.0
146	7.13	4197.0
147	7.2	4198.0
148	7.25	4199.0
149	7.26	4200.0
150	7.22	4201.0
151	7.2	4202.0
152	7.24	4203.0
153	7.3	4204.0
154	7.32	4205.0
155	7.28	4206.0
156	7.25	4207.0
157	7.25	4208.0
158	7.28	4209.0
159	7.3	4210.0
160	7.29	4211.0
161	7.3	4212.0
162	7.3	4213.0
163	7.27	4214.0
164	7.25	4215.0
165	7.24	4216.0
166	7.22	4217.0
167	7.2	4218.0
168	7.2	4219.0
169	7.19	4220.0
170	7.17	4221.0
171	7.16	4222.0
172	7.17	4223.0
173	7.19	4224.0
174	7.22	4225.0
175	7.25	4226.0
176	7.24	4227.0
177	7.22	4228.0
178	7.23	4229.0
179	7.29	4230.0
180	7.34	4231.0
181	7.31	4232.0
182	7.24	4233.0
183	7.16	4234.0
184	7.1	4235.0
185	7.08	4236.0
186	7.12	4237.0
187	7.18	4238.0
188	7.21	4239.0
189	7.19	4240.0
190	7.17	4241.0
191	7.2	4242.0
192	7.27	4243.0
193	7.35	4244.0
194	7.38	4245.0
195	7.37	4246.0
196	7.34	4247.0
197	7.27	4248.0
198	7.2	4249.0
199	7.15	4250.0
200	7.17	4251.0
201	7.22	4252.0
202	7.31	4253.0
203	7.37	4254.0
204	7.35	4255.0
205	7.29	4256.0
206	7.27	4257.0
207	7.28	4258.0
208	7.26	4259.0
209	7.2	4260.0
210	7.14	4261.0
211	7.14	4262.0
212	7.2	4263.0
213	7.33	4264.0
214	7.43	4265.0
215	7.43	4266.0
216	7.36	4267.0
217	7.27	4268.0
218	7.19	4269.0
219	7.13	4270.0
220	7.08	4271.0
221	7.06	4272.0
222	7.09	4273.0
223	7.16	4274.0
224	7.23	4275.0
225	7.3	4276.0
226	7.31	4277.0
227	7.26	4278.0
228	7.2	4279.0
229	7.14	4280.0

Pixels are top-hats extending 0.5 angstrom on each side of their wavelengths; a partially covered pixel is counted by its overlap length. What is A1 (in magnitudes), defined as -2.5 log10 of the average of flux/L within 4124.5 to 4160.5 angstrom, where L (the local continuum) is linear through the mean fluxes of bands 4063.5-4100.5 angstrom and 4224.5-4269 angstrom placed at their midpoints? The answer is 0.01 mag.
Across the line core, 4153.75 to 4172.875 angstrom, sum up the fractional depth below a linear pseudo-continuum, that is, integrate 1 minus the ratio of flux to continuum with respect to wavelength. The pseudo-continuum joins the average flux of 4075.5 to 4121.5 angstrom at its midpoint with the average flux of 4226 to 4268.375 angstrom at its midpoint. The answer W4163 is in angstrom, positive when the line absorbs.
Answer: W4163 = 0.5 angstrom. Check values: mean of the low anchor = 7.58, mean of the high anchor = 7.25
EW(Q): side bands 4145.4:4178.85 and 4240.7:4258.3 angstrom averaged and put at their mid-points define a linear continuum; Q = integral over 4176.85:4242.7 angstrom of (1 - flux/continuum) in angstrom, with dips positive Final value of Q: 0.4 angstrom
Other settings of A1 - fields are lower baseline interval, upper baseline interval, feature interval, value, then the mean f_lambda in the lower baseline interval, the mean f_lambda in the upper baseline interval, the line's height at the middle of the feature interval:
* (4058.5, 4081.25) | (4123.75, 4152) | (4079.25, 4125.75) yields -0.019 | 7.52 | 7.37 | 7.45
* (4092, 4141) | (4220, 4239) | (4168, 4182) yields 0.005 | 7.53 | 7.2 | 7.36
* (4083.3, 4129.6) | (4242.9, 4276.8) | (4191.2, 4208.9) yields 0.024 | 7.57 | 7.25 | 7.38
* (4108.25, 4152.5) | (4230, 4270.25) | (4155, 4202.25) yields 0.020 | 7.44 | 7.25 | 7.36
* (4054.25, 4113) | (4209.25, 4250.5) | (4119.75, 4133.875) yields 0.005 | 7.57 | 7.23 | 7.47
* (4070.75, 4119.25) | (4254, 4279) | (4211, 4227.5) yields 0.016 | 7.56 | 7.24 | 7.33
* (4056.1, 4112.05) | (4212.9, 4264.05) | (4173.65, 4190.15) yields 0.014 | 7.57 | 7.23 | 7.36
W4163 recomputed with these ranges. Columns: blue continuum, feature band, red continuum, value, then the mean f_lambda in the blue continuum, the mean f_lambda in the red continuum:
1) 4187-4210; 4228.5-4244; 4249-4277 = 0.04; 7.21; 7.24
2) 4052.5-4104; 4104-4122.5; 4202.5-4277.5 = -0.20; 7.56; 7.24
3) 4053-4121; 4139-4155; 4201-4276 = 0.16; 7.57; 7.24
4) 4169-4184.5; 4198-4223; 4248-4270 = 0.18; 7.32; 7.26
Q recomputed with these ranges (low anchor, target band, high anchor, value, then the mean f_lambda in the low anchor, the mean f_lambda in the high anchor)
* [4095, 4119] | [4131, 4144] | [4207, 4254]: 0.3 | 7.62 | 7.24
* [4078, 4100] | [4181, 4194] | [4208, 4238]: 0.1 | 7.54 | 7.22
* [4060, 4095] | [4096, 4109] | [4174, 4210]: -0.4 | 7.53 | 7.24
